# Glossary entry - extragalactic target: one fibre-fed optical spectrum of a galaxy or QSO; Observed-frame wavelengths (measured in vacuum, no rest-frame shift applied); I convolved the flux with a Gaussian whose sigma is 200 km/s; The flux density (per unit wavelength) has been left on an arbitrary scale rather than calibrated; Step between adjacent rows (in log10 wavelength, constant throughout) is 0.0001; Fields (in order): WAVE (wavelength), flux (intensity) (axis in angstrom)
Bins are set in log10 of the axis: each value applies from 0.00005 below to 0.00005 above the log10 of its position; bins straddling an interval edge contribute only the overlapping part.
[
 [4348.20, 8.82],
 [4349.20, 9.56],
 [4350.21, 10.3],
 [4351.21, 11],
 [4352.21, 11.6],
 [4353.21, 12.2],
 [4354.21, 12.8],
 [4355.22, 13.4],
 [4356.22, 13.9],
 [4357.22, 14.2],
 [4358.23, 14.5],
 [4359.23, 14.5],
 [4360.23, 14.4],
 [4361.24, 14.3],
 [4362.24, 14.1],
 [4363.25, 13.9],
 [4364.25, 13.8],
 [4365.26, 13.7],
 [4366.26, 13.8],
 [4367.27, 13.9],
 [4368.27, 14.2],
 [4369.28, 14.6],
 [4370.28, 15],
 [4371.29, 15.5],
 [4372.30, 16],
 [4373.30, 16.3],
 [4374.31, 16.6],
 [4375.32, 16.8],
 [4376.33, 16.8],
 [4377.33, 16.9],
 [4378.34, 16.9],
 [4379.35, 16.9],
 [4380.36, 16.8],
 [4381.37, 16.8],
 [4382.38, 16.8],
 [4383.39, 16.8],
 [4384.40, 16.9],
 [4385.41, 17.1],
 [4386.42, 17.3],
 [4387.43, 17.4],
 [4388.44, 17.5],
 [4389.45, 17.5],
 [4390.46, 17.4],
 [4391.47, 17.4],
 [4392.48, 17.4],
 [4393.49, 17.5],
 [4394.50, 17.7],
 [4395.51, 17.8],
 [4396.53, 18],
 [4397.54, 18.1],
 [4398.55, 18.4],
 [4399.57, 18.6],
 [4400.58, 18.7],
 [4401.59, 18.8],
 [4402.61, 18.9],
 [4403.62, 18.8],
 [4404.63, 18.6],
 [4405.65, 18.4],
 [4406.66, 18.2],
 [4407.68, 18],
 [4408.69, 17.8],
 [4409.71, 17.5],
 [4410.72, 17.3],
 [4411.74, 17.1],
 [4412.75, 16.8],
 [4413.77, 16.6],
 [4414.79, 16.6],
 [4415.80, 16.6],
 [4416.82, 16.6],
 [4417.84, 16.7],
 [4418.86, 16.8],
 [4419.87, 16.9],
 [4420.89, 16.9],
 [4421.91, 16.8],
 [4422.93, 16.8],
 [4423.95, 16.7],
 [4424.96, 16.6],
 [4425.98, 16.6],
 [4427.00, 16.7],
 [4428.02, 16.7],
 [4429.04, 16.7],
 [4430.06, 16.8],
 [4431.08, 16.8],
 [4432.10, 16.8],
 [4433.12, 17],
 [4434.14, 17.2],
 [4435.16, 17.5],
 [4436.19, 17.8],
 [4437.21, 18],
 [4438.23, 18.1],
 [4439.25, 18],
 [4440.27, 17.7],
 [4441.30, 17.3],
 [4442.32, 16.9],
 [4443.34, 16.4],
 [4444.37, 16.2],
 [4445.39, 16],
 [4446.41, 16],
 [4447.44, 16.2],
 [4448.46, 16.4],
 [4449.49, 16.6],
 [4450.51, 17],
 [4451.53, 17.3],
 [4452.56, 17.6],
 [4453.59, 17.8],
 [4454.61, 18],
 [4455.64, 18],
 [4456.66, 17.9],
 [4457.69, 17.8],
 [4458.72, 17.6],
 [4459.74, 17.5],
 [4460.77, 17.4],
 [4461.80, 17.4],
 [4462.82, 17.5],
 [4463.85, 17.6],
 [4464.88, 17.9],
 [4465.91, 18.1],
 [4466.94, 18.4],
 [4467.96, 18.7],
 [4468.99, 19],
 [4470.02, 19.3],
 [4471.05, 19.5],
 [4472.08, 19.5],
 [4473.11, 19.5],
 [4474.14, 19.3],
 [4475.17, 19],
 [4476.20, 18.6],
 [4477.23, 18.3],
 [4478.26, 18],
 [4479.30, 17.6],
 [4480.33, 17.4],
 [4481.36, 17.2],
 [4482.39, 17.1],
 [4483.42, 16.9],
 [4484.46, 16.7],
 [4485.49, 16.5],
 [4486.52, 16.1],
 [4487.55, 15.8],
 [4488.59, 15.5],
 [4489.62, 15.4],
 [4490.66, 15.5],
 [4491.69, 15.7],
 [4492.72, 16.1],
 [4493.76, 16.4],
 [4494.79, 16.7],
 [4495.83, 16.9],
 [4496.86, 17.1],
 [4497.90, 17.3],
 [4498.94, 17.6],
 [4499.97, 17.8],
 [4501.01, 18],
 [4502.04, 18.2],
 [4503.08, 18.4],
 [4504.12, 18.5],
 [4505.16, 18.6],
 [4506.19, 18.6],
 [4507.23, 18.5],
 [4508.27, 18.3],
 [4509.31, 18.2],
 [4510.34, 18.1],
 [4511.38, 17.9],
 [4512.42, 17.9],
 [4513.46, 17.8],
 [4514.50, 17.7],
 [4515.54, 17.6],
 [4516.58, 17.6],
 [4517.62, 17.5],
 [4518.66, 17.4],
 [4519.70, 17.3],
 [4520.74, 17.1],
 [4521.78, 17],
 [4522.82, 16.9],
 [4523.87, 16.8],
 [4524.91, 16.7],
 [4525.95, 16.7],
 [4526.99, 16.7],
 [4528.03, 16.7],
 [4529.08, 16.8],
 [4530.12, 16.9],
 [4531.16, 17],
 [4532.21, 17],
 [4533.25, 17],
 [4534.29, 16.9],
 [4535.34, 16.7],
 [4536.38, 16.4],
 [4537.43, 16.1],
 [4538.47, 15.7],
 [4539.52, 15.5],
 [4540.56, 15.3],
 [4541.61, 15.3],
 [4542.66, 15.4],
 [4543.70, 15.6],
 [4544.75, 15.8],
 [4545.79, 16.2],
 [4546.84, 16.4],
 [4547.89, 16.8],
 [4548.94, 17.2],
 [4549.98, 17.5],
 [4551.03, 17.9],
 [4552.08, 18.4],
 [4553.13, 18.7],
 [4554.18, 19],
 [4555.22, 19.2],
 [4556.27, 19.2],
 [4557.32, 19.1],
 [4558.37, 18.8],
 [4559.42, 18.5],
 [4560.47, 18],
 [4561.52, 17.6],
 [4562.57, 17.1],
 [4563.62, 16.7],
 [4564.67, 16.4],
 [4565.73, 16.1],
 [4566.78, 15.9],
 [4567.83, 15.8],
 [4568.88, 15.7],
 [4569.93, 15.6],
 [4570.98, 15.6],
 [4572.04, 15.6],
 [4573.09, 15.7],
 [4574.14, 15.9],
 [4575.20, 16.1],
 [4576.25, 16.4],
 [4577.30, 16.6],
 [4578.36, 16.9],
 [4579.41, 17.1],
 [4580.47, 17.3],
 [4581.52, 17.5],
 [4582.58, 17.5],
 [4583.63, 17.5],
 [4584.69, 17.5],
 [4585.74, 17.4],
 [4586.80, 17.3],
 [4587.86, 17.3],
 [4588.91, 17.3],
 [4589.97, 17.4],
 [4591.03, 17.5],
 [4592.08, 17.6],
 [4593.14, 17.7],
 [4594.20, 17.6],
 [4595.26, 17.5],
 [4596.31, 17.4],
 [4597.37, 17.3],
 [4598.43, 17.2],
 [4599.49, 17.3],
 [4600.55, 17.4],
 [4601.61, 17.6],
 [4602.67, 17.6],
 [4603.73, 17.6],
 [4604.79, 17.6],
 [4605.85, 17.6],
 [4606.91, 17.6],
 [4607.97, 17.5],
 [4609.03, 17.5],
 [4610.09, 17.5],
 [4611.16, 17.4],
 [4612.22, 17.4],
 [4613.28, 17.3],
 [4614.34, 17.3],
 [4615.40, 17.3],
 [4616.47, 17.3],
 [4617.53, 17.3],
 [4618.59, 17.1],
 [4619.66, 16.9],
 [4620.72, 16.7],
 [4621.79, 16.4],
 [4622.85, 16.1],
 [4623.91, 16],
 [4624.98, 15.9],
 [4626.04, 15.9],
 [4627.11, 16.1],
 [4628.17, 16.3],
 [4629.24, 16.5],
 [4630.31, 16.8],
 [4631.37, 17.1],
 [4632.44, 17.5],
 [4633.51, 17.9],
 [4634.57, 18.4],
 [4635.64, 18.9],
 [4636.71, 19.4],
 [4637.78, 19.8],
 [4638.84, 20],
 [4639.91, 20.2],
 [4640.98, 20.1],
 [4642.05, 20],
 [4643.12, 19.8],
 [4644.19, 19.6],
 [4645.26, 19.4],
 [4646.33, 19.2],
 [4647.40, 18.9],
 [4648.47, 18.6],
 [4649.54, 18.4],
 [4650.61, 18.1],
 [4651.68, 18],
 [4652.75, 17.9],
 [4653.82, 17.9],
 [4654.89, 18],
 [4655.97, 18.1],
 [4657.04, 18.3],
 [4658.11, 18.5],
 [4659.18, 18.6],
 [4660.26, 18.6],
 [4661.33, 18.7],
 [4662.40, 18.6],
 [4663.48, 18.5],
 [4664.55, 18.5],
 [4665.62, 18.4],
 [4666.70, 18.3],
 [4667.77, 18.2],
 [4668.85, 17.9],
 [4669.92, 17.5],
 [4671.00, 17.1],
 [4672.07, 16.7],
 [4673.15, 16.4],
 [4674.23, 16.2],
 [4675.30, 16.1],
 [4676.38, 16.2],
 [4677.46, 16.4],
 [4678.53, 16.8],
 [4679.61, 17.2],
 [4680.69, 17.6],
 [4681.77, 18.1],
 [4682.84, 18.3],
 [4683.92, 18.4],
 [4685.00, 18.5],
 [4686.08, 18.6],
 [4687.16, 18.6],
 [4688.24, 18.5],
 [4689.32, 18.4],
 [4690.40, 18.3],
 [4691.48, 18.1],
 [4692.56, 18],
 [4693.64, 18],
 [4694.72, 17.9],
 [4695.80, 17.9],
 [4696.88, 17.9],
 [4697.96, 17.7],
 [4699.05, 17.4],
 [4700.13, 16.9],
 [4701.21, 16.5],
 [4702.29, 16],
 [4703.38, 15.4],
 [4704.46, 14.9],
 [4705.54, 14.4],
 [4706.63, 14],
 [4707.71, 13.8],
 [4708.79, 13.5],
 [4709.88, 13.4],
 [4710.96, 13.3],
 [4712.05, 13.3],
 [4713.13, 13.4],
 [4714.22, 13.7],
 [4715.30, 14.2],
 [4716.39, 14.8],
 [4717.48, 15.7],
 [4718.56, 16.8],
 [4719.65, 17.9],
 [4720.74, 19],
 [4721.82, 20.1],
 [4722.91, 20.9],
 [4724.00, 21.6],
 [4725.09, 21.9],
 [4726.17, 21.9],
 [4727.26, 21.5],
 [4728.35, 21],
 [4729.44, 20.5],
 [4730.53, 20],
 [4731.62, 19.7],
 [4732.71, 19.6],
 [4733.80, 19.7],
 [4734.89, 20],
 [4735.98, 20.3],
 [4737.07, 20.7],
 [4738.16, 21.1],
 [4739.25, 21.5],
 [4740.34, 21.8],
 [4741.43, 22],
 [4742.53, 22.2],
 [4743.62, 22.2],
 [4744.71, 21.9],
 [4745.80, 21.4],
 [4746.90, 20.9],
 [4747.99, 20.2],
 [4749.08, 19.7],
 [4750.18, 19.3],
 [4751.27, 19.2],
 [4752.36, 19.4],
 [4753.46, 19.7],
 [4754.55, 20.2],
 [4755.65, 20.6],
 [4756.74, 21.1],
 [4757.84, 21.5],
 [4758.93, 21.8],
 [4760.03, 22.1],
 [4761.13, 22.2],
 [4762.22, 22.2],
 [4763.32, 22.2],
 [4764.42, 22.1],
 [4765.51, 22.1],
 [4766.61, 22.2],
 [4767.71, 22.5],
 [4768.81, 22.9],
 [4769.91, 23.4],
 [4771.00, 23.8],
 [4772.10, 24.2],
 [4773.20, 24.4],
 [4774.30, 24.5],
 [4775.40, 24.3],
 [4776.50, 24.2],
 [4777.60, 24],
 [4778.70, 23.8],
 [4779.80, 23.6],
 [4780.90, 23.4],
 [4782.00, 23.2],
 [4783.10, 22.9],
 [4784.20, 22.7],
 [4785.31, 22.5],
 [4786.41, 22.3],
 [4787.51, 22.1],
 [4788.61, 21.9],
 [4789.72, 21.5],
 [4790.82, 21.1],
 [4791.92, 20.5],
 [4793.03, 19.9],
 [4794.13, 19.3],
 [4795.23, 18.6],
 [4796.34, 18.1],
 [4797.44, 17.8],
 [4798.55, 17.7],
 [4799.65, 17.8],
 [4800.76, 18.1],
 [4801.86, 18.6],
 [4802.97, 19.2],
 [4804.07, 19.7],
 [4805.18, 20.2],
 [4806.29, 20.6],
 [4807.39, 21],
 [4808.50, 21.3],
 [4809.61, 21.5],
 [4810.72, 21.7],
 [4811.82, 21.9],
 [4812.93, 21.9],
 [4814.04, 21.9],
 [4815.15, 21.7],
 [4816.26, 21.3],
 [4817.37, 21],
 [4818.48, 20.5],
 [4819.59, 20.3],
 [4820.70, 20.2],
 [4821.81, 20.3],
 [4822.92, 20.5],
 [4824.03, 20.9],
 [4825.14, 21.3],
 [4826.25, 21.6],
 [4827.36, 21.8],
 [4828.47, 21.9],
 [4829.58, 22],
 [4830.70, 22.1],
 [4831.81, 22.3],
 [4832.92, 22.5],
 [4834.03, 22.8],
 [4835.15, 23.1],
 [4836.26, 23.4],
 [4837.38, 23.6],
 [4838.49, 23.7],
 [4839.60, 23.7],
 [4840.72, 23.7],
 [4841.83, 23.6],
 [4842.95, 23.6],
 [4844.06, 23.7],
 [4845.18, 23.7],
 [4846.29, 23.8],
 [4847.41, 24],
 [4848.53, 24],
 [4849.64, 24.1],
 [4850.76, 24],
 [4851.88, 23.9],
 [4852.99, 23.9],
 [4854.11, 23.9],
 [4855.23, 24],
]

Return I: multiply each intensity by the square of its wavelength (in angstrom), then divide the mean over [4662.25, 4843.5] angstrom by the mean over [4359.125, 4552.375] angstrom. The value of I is 1.3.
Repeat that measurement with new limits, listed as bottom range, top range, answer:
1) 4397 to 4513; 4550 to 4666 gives 1.08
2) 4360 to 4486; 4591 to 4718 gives 1.12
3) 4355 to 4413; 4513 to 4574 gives 1.10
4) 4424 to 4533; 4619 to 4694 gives 1.12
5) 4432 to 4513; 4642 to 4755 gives 1.15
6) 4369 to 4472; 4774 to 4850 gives 1.49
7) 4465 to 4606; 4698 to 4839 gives 1.31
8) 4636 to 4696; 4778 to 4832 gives 1.22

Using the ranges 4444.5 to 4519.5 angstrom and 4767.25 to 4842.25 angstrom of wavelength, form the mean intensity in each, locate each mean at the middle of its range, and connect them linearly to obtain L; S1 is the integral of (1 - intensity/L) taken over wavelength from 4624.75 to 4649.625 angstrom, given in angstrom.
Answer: 1.5 angstrom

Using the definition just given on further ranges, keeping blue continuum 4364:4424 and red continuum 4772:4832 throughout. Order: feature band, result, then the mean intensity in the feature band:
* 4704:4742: 4.47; 18.1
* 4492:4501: 0.51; 17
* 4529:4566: 3.02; 17.1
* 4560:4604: 4.66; 16.9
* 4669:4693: 2.96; 17.6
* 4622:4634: 1.79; 16.5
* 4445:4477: -0.42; 17.9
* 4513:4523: 0.47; 17.4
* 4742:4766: -0.35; 21.1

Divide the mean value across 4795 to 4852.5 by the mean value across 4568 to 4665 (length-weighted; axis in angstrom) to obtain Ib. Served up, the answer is 1.2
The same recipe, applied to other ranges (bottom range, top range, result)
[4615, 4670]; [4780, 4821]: 1.15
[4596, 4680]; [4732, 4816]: 1.20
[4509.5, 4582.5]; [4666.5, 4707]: 1.02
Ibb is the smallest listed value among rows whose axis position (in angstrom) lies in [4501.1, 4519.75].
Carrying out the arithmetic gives 17.3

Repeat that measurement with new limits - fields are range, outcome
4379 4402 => 16.8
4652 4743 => 13.3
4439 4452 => 16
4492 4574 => 15.3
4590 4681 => 15.9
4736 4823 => 17.7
